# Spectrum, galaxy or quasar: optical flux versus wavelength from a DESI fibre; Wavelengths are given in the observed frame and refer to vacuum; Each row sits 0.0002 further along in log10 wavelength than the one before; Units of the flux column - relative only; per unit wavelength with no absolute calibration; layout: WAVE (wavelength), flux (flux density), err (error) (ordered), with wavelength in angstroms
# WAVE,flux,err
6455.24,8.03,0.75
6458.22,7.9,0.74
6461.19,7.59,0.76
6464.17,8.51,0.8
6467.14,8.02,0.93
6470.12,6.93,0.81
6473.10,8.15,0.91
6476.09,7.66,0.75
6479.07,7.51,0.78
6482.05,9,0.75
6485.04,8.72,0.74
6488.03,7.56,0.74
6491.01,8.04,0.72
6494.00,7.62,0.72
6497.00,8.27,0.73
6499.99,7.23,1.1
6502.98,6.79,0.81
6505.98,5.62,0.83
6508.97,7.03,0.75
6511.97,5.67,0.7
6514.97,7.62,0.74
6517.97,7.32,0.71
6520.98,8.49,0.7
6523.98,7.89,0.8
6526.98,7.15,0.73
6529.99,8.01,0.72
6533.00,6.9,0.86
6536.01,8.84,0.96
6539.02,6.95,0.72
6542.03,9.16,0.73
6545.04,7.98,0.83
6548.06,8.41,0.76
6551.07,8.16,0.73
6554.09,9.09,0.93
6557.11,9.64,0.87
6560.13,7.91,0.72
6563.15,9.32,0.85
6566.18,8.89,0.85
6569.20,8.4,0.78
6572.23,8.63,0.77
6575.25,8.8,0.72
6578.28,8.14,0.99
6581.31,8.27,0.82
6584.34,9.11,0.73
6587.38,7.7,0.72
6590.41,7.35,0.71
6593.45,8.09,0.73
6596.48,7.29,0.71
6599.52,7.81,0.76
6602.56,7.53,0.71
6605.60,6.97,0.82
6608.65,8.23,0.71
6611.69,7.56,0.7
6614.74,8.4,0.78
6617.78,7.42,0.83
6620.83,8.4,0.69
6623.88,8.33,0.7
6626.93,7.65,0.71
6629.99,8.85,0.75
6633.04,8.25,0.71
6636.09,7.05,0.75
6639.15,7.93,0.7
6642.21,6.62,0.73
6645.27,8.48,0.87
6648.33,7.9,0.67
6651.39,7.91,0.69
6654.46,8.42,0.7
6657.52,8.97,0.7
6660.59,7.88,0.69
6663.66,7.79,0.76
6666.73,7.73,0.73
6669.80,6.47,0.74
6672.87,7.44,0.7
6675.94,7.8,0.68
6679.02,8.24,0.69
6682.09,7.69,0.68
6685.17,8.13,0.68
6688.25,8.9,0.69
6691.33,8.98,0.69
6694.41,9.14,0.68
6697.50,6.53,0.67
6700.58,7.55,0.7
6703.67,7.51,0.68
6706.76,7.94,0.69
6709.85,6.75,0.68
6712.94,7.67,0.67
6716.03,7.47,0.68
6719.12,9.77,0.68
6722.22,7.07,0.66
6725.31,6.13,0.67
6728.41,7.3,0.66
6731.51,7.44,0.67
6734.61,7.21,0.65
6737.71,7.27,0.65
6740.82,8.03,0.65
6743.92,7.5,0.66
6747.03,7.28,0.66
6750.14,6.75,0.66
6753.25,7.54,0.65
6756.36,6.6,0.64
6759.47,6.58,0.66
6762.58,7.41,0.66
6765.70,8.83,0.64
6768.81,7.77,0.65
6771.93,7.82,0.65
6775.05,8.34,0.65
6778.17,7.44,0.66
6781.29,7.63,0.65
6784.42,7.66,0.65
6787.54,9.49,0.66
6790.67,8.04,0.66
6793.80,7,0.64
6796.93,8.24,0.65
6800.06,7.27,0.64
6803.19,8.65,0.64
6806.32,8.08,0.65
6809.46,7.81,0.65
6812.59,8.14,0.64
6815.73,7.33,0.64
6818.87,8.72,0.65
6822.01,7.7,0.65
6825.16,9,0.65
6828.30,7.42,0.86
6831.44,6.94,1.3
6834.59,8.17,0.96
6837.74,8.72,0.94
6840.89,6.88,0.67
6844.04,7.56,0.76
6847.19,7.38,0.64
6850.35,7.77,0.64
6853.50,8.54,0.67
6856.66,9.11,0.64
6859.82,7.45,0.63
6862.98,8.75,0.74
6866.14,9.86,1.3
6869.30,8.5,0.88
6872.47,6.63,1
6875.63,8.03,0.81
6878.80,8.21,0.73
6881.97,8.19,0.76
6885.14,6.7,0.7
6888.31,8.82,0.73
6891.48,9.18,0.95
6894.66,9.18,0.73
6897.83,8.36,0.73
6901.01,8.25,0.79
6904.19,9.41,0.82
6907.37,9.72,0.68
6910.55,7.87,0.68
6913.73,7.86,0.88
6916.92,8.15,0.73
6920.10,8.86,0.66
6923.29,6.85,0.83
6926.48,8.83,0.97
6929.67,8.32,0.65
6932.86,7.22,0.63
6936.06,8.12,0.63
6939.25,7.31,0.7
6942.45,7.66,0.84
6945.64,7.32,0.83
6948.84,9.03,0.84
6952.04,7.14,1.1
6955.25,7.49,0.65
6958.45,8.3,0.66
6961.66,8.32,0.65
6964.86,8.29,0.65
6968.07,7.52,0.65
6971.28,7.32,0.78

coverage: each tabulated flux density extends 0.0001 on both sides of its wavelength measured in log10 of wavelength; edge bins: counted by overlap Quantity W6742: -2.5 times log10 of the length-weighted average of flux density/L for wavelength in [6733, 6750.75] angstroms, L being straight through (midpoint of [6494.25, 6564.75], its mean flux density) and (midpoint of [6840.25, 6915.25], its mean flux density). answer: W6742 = 0.10 mag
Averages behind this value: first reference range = 7.8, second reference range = 8.28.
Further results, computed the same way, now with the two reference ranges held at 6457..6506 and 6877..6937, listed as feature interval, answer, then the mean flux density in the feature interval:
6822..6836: 0.05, 7.86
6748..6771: 0.11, 7.37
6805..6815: 0.03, 7.95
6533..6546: -0.03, 8.09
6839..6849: 0.13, 7.33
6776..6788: 0.03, 7.94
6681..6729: 0.04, 7.79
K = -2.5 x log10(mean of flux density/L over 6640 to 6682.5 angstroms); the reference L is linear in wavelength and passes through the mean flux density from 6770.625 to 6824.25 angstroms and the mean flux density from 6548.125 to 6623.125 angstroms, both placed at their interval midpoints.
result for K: 0.04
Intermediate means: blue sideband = 8.22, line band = 7.82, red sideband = 7.97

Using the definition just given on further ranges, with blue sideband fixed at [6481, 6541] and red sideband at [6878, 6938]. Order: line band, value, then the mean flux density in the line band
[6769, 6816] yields 0.02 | 7.94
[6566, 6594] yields -0.09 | 8.32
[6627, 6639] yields -0.03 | 7.99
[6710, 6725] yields 0.03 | 7.73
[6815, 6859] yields 0.03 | 7.95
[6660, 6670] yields 0.04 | 7.56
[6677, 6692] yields -0.06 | 8.33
